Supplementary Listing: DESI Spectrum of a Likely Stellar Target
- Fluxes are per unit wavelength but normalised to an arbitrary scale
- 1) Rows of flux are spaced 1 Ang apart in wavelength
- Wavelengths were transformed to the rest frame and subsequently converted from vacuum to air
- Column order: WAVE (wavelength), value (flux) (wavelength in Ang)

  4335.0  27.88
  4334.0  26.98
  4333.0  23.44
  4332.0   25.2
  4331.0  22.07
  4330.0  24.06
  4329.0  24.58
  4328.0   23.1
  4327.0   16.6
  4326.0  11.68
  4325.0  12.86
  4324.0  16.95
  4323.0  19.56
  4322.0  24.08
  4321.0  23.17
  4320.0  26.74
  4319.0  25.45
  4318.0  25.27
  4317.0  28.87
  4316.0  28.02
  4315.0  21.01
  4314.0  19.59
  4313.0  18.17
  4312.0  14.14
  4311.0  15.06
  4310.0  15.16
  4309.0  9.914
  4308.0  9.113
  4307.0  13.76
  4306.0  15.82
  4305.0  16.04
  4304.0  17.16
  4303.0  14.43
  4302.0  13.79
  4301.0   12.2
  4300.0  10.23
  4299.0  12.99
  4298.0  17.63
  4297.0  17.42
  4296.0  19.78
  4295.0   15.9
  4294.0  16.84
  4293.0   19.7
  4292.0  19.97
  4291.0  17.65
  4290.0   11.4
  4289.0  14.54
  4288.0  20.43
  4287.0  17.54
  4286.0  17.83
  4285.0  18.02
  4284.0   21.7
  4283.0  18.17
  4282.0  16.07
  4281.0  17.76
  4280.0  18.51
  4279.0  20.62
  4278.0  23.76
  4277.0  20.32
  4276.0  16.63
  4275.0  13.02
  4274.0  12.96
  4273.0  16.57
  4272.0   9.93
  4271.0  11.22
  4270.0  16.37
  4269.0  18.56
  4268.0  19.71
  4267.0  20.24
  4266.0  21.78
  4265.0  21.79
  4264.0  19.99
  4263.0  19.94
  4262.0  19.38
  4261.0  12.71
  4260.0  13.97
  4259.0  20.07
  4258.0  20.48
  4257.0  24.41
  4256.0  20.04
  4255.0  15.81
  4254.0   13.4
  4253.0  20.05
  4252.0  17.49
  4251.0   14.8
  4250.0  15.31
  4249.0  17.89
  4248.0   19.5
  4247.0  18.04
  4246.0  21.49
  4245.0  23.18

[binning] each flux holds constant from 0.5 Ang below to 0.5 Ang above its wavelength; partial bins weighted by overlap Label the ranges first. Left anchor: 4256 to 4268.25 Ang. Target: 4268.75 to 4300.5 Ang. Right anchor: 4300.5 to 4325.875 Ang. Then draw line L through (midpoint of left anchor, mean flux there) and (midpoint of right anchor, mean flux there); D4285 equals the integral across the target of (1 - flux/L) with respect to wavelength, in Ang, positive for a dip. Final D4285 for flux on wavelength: 3.5 Ang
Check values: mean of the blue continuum 19.6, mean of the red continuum 18.2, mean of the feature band 16.9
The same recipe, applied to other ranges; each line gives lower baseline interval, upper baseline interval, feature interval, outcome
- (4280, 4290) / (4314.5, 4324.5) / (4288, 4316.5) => 6.4 Ang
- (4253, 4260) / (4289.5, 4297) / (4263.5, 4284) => 0.3 Ang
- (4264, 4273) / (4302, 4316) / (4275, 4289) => -1.4 Ang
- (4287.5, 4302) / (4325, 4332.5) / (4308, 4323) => -1.3 Ang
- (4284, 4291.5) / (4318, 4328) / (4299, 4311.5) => 3.4 Ang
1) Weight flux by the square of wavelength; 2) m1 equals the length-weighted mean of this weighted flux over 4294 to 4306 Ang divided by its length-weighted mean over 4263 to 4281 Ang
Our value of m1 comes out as 0.9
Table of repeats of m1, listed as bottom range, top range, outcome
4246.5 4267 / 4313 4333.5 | 1.23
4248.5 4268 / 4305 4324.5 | 1.08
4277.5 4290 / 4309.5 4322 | 1.20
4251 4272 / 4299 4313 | 0.78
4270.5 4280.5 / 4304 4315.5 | 0.95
